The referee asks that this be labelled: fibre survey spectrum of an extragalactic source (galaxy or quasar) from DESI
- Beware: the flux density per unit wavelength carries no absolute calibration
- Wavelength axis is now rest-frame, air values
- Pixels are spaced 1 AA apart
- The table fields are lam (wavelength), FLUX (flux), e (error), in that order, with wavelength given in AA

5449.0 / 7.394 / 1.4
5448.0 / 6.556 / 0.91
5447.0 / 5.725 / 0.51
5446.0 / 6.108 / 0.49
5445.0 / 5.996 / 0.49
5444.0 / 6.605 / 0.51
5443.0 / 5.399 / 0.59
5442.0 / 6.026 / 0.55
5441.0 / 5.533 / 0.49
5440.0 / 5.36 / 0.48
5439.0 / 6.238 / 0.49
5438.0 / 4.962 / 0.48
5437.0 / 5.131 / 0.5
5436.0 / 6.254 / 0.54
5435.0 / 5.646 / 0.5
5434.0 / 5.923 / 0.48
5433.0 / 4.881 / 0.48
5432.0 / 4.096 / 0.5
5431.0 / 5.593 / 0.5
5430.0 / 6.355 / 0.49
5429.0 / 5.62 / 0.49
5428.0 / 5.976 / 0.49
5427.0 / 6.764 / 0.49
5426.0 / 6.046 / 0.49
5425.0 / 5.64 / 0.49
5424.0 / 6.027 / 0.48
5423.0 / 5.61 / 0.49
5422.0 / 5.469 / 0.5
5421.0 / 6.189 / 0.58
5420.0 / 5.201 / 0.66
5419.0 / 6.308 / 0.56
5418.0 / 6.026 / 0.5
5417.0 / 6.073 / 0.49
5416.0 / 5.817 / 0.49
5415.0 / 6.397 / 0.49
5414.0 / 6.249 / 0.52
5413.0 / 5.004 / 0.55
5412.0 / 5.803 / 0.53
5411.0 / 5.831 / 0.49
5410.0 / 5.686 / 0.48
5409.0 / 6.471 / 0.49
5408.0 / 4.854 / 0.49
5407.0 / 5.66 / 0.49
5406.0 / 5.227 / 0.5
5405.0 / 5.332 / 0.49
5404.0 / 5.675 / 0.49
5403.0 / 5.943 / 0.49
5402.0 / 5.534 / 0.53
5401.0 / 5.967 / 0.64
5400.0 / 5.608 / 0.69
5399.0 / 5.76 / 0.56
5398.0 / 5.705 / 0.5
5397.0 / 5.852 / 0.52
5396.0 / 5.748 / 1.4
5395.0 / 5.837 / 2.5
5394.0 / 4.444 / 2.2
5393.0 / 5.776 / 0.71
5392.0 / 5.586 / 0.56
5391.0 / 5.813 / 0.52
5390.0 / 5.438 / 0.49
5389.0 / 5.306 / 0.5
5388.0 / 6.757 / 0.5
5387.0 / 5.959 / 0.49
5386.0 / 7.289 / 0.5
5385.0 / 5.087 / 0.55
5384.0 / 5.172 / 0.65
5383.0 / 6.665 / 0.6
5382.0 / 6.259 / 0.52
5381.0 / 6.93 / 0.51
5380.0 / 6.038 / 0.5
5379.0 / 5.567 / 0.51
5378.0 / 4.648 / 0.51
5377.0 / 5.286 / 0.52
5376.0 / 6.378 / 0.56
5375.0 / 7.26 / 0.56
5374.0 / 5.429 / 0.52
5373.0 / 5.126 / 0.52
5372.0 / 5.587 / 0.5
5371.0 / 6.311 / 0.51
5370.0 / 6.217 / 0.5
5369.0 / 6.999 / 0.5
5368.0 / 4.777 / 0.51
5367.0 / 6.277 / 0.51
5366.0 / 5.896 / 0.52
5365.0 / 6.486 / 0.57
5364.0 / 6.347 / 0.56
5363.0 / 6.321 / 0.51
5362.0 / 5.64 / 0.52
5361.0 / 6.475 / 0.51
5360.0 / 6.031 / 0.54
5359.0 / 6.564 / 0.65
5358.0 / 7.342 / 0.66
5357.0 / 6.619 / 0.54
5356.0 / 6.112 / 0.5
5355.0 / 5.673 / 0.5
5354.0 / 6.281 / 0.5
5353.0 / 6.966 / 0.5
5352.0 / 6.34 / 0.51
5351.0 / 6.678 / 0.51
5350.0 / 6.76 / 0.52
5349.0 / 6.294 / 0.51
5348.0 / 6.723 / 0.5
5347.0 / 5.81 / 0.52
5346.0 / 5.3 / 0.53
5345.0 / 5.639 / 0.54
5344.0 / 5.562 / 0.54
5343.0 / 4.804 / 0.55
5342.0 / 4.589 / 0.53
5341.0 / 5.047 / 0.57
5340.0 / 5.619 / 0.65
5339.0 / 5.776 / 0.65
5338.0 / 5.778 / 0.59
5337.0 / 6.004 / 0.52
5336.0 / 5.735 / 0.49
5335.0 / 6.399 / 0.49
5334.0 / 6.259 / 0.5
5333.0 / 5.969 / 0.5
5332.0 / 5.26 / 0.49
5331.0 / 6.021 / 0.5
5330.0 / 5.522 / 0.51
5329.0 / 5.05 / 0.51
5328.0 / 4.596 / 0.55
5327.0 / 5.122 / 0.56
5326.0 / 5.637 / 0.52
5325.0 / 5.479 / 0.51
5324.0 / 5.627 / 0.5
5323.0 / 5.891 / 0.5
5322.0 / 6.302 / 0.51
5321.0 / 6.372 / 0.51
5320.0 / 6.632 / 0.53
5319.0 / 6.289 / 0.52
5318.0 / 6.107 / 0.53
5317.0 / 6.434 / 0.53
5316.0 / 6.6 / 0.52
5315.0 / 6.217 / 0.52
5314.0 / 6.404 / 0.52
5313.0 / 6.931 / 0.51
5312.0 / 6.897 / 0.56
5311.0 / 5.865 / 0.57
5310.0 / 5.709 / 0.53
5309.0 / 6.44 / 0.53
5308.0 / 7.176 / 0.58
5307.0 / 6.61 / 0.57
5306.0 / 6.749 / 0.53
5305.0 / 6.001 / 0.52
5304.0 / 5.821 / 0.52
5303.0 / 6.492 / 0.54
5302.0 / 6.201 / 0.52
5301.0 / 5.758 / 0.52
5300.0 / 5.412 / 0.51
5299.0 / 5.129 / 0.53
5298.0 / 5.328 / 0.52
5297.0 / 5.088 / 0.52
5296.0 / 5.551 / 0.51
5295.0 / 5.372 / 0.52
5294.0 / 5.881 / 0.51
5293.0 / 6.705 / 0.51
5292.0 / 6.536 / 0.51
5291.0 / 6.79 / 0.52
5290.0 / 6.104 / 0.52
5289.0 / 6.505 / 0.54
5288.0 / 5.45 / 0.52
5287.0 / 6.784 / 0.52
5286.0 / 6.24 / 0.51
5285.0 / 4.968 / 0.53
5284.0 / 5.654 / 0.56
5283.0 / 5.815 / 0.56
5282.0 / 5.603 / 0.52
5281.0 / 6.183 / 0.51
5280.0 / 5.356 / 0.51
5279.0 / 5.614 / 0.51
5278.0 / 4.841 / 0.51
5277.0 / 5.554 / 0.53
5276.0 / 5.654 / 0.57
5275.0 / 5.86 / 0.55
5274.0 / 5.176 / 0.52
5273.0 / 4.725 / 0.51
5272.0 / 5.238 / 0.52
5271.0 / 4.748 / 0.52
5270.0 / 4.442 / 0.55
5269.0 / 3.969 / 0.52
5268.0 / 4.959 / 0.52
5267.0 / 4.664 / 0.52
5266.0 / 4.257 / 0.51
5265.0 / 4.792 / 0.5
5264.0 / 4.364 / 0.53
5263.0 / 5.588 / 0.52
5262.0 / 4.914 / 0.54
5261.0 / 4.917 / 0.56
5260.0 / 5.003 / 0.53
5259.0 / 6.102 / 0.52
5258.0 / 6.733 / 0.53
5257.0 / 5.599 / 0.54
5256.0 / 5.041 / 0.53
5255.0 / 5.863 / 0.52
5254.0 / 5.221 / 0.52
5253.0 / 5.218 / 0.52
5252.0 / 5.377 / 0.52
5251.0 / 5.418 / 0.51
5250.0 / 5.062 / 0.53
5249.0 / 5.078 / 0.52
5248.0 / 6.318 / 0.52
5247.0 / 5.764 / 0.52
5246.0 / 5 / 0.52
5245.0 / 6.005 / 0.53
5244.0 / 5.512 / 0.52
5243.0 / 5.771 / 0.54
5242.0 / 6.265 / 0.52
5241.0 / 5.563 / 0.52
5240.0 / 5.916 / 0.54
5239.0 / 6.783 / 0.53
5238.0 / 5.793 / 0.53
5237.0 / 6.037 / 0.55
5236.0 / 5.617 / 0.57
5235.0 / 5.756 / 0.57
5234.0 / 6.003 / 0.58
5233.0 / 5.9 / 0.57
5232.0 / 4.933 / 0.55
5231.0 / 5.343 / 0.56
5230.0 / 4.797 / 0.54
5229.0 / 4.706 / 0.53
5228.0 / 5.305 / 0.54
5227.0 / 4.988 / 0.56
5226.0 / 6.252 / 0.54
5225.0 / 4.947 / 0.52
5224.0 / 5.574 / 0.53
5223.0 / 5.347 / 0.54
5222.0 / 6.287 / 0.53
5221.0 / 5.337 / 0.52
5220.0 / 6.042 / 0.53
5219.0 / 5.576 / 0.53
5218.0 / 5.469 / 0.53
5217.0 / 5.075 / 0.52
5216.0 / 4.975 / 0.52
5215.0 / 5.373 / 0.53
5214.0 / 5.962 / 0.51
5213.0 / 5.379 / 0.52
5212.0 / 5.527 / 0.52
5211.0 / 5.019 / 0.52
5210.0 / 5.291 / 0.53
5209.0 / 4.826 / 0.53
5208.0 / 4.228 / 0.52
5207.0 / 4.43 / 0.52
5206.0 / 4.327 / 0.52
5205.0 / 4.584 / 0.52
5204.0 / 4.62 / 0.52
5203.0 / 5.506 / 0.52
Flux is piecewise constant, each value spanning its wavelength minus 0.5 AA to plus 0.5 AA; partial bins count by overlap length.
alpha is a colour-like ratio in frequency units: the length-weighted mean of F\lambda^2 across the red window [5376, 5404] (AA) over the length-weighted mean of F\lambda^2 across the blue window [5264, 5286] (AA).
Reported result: 1.17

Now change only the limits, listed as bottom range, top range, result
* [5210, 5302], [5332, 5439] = 1.12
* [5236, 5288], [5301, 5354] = 1.13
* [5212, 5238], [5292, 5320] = 1.15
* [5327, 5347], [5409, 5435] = 1.08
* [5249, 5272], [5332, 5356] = 1.19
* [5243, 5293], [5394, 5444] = 1.11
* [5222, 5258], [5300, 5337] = 1.12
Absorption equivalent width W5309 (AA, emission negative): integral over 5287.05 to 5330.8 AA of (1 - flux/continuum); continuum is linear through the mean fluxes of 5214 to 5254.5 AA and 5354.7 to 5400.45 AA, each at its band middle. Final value -2.0 AA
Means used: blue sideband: 5.55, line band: 6.03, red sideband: 5.97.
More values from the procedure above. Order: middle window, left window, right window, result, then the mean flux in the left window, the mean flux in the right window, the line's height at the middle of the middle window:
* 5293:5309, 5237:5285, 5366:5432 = -1.2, 5.39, 5.82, 5.52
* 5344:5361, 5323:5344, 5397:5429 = -2.2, 5.52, 5.8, 5.59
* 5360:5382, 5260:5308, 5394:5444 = -1.4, 5.55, 5.72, 5.66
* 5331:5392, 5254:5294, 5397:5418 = -3.7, 5.47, 5.74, 5.65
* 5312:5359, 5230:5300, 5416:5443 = -3.2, 5.52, 5.72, 5.61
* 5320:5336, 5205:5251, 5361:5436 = -0.2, 5.44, 5.82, 5.67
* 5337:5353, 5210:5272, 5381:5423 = -0.5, 5.4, 5.79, 5.65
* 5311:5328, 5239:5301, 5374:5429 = -1.5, 5.5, 5.83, 5.62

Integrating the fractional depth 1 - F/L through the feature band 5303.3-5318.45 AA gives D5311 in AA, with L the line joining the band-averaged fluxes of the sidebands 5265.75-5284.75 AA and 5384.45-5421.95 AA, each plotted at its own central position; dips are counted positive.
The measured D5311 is -3.0 AA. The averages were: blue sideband 5.18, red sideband 5.76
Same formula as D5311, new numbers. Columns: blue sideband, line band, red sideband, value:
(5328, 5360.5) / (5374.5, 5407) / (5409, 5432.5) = 0.4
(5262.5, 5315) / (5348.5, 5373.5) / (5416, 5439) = -2.3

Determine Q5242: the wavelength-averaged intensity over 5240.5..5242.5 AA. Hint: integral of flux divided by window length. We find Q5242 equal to 5.91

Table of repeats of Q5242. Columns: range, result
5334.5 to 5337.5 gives 6.05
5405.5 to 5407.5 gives 5.44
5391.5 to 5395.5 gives 5.41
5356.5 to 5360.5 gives 6.64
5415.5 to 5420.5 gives 5.88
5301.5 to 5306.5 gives 6.25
